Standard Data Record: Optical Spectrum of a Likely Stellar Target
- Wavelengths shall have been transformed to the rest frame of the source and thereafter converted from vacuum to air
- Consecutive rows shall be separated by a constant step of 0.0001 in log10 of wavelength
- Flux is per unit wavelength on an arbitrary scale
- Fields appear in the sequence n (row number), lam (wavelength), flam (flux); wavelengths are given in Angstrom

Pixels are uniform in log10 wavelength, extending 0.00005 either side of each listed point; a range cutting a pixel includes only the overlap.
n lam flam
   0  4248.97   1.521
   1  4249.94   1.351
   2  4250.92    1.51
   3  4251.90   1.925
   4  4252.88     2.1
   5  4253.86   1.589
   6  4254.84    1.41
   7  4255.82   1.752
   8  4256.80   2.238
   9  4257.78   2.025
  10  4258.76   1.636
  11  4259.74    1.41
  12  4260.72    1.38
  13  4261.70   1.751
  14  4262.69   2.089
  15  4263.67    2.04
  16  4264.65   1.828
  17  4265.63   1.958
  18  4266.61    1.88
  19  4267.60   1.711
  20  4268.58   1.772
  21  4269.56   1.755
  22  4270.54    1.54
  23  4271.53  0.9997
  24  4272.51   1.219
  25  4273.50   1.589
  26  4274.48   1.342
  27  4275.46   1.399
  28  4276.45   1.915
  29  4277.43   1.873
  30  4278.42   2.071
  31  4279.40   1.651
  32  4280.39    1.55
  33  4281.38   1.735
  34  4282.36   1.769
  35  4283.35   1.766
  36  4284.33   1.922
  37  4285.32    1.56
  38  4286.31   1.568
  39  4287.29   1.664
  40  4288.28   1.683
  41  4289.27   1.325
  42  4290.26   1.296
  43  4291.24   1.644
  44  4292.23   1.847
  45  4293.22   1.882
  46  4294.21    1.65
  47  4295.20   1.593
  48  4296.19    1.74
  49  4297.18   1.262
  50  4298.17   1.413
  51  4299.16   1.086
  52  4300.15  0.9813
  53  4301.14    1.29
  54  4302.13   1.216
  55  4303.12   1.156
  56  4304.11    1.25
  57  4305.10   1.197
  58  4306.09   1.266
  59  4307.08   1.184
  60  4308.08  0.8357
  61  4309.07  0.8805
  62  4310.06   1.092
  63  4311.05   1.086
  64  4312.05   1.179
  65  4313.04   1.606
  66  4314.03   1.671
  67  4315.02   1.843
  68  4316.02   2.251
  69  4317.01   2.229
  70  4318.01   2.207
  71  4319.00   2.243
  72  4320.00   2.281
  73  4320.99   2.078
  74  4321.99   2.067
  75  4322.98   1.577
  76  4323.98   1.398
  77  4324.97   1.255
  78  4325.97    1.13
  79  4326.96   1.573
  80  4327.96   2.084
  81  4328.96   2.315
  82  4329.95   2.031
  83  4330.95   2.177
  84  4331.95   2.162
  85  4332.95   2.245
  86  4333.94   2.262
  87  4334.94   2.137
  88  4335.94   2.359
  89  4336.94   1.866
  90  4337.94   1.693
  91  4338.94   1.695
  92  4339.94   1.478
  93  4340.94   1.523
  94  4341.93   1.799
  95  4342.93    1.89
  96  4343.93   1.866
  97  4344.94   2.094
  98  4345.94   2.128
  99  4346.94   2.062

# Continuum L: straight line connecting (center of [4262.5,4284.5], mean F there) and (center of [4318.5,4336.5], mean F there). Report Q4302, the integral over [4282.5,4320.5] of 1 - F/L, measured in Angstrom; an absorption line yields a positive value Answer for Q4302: 6.5 Angstrom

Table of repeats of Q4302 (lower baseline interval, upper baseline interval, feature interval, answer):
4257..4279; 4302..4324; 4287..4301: 1.1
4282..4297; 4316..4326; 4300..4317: 4.5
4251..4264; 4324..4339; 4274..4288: 1.0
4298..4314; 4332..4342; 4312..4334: -4.7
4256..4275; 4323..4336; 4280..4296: 1.0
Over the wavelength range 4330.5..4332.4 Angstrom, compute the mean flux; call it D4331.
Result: 2.17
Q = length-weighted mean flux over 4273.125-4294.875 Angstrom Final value 1.67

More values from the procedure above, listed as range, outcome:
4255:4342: 1.66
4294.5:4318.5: 1.4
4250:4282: 1.7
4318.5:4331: 1.85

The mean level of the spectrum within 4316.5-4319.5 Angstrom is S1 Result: 2.23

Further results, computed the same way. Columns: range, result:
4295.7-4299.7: 1.37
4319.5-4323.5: 2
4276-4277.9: 1.9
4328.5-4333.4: 2.18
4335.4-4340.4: 1.82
